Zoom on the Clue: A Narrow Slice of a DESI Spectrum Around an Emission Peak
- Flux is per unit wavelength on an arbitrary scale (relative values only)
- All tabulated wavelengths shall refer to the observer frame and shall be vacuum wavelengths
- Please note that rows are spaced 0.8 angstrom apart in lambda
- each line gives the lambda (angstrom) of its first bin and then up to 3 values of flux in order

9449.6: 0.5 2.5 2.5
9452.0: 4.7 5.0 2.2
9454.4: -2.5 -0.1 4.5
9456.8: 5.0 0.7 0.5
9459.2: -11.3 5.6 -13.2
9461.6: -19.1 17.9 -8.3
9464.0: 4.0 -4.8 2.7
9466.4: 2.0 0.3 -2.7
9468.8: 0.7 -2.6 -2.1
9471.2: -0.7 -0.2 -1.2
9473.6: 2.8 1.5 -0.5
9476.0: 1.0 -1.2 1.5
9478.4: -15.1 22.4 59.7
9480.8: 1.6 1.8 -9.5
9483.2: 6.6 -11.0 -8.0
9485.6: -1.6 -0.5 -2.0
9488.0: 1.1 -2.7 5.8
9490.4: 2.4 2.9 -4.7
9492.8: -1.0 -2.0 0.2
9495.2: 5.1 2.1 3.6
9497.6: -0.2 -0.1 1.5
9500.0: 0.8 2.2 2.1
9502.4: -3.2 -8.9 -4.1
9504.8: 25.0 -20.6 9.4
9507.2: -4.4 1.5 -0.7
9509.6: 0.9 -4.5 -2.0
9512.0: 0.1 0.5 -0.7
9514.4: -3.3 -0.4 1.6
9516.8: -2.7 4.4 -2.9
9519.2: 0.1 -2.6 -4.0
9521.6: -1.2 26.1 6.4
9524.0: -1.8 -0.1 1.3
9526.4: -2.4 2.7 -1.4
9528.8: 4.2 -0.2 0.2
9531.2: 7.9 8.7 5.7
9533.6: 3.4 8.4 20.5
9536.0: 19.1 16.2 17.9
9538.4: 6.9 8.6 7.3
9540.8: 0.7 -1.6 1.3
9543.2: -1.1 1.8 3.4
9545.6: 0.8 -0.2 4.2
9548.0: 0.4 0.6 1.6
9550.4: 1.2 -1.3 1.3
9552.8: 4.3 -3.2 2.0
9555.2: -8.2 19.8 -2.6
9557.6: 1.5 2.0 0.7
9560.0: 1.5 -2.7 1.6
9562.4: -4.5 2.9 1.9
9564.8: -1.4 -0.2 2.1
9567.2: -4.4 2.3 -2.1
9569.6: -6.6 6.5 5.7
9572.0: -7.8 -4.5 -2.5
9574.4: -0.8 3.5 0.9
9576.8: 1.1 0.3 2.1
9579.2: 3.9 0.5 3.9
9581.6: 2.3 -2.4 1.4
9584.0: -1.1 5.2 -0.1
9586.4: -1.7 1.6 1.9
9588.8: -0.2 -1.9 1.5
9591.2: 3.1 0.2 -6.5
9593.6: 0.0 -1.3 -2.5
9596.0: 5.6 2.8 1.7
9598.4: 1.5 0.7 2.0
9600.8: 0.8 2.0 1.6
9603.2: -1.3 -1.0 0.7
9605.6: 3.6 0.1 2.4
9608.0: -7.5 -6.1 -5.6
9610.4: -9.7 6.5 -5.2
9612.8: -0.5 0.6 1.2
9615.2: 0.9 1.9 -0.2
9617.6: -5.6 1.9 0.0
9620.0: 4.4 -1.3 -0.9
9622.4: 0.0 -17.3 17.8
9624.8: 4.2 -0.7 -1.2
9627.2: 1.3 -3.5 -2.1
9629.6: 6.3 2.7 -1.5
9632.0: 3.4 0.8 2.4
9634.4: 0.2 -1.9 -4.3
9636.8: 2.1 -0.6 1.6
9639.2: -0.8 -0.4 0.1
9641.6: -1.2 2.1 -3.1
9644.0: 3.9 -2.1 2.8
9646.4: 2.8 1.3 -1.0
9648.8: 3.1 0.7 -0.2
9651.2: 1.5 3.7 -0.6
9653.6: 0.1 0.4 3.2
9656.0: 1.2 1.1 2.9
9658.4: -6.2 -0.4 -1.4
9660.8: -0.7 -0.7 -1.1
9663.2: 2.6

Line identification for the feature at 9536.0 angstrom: H-beta 4861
